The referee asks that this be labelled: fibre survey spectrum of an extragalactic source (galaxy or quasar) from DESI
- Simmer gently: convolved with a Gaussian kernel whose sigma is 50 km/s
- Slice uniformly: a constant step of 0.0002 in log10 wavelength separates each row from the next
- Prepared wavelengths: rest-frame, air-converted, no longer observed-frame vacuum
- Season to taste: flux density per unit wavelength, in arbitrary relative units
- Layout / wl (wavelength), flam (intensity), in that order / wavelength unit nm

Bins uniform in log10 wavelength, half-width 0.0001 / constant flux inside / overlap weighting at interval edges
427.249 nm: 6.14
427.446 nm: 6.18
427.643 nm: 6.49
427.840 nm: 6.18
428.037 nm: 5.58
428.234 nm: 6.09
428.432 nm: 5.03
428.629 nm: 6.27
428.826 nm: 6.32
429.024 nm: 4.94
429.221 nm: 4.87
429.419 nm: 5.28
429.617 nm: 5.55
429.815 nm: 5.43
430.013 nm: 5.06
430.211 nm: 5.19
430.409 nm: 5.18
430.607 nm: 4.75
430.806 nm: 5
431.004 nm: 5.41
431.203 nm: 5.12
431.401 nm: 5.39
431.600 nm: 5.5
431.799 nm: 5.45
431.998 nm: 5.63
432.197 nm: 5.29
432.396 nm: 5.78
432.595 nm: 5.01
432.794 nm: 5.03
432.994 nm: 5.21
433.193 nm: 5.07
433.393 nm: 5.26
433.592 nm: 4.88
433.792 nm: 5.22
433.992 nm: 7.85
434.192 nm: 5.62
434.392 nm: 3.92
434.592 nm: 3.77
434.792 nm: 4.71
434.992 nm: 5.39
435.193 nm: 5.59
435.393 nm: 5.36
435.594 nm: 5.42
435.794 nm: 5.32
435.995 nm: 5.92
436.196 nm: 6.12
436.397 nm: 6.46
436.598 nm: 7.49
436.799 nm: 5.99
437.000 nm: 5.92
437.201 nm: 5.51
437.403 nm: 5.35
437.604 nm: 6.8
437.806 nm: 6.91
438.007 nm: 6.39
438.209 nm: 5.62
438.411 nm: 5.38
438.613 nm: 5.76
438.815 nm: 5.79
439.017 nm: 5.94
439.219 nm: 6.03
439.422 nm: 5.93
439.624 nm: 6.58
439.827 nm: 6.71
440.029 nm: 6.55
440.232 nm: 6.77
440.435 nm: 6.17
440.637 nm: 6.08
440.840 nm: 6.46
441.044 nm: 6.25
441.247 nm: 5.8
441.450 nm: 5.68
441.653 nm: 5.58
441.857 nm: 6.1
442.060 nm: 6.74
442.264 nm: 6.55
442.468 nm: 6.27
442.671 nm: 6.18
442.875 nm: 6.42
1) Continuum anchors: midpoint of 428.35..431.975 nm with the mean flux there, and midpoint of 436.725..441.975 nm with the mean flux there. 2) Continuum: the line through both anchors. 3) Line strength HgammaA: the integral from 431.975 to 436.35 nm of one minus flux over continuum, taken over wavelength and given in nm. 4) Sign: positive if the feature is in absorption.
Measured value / 0.24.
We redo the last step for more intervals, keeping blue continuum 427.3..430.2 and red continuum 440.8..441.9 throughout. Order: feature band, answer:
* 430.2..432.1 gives 0.15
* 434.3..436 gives 0.23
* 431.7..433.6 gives 0.15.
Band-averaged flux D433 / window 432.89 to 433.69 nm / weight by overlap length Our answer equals 5.1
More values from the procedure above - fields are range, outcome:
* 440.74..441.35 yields 6.16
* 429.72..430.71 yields 5.12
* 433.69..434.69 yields 5.28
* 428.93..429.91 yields 5.21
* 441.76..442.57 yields 6.42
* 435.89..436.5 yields 6.16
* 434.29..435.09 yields 4.45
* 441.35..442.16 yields 6.03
